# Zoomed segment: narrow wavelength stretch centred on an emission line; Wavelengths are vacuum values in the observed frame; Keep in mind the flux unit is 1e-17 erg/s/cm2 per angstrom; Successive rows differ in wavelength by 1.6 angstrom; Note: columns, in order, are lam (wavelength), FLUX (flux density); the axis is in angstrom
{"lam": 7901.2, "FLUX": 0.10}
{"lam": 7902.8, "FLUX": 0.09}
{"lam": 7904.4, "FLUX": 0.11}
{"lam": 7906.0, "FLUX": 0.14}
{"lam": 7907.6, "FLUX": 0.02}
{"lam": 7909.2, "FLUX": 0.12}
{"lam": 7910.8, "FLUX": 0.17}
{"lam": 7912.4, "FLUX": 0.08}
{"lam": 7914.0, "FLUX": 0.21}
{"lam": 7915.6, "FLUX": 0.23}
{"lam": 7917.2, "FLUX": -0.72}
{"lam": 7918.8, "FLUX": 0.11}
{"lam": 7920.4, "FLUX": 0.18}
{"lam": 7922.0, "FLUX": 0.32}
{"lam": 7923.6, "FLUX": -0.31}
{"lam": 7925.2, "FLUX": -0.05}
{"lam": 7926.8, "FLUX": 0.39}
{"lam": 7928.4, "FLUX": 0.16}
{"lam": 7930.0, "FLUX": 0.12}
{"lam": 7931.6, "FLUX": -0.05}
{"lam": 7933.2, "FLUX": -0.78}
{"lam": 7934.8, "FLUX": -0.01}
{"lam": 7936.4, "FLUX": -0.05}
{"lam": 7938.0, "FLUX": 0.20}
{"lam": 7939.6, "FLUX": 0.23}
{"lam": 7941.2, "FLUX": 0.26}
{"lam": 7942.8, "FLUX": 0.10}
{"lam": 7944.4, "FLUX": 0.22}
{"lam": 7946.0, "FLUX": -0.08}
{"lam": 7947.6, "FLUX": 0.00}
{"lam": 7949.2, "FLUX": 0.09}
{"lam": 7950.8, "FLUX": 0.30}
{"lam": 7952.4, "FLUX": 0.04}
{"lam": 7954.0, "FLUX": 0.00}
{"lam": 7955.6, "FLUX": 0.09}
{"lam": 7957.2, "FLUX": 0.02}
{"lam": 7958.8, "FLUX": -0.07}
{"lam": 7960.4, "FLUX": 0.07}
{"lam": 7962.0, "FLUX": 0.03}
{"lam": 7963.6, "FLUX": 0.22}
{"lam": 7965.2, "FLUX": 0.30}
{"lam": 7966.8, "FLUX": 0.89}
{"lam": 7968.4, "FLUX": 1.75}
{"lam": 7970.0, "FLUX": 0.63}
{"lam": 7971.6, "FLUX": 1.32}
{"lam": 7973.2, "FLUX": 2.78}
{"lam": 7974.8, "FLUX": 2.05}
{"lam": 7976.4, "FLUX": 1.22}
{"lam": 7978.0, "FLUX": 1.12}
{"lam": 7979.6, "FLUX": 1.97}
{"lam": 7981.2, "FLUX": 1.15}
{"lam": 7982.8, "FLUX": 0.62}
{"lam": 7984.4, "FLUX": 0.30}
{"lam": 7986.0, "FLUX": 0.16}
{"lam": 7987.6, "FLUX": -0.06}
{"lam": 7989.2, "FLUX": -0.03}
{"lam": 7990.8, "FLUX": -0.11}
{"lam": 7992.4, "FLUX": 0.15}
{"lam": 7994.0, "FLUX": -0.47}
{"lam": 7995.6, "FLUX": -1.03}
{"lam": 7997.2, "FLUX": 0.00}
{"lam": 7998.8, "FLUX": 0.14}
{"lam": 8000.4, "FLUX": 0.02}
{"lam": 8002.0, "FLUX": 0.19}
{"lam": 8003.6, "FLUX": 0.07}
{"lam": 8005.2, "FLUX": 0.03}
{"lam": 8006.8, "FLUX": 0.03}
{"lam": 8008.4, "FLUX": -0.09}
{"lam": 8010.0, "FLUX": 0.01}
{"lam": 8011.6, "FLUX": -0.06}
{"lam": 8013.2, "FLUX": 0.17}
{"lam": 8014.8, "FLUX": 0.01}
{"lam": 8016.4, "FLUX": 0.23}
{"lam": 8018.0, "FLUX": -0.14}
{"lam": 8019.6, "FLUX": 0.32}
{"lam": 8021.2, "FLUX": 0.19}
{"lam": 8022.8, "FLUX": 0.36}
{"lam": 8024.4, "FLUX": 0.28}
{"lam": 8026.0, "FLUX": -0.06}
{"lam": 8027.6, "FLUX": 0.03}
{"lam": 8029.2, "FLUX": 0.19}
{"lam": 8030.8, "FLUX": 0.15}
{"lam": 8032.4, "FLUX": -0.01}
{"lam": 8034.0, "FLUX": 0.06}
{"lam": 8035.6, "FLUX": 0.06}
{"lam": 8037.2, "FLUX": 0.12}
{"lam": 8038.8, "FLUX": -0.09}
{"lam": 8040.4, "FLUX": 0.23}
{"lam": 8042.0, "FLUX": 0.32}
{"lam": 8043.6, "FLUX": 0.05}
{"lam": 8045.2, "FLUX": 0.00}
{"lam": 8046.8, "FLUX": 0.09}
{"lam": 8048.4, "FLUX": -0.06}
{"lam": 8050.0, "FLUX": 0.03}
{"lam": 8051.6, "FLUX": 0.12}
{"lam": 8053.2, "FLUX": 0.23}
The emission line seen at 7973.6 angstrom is [O II] 3727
